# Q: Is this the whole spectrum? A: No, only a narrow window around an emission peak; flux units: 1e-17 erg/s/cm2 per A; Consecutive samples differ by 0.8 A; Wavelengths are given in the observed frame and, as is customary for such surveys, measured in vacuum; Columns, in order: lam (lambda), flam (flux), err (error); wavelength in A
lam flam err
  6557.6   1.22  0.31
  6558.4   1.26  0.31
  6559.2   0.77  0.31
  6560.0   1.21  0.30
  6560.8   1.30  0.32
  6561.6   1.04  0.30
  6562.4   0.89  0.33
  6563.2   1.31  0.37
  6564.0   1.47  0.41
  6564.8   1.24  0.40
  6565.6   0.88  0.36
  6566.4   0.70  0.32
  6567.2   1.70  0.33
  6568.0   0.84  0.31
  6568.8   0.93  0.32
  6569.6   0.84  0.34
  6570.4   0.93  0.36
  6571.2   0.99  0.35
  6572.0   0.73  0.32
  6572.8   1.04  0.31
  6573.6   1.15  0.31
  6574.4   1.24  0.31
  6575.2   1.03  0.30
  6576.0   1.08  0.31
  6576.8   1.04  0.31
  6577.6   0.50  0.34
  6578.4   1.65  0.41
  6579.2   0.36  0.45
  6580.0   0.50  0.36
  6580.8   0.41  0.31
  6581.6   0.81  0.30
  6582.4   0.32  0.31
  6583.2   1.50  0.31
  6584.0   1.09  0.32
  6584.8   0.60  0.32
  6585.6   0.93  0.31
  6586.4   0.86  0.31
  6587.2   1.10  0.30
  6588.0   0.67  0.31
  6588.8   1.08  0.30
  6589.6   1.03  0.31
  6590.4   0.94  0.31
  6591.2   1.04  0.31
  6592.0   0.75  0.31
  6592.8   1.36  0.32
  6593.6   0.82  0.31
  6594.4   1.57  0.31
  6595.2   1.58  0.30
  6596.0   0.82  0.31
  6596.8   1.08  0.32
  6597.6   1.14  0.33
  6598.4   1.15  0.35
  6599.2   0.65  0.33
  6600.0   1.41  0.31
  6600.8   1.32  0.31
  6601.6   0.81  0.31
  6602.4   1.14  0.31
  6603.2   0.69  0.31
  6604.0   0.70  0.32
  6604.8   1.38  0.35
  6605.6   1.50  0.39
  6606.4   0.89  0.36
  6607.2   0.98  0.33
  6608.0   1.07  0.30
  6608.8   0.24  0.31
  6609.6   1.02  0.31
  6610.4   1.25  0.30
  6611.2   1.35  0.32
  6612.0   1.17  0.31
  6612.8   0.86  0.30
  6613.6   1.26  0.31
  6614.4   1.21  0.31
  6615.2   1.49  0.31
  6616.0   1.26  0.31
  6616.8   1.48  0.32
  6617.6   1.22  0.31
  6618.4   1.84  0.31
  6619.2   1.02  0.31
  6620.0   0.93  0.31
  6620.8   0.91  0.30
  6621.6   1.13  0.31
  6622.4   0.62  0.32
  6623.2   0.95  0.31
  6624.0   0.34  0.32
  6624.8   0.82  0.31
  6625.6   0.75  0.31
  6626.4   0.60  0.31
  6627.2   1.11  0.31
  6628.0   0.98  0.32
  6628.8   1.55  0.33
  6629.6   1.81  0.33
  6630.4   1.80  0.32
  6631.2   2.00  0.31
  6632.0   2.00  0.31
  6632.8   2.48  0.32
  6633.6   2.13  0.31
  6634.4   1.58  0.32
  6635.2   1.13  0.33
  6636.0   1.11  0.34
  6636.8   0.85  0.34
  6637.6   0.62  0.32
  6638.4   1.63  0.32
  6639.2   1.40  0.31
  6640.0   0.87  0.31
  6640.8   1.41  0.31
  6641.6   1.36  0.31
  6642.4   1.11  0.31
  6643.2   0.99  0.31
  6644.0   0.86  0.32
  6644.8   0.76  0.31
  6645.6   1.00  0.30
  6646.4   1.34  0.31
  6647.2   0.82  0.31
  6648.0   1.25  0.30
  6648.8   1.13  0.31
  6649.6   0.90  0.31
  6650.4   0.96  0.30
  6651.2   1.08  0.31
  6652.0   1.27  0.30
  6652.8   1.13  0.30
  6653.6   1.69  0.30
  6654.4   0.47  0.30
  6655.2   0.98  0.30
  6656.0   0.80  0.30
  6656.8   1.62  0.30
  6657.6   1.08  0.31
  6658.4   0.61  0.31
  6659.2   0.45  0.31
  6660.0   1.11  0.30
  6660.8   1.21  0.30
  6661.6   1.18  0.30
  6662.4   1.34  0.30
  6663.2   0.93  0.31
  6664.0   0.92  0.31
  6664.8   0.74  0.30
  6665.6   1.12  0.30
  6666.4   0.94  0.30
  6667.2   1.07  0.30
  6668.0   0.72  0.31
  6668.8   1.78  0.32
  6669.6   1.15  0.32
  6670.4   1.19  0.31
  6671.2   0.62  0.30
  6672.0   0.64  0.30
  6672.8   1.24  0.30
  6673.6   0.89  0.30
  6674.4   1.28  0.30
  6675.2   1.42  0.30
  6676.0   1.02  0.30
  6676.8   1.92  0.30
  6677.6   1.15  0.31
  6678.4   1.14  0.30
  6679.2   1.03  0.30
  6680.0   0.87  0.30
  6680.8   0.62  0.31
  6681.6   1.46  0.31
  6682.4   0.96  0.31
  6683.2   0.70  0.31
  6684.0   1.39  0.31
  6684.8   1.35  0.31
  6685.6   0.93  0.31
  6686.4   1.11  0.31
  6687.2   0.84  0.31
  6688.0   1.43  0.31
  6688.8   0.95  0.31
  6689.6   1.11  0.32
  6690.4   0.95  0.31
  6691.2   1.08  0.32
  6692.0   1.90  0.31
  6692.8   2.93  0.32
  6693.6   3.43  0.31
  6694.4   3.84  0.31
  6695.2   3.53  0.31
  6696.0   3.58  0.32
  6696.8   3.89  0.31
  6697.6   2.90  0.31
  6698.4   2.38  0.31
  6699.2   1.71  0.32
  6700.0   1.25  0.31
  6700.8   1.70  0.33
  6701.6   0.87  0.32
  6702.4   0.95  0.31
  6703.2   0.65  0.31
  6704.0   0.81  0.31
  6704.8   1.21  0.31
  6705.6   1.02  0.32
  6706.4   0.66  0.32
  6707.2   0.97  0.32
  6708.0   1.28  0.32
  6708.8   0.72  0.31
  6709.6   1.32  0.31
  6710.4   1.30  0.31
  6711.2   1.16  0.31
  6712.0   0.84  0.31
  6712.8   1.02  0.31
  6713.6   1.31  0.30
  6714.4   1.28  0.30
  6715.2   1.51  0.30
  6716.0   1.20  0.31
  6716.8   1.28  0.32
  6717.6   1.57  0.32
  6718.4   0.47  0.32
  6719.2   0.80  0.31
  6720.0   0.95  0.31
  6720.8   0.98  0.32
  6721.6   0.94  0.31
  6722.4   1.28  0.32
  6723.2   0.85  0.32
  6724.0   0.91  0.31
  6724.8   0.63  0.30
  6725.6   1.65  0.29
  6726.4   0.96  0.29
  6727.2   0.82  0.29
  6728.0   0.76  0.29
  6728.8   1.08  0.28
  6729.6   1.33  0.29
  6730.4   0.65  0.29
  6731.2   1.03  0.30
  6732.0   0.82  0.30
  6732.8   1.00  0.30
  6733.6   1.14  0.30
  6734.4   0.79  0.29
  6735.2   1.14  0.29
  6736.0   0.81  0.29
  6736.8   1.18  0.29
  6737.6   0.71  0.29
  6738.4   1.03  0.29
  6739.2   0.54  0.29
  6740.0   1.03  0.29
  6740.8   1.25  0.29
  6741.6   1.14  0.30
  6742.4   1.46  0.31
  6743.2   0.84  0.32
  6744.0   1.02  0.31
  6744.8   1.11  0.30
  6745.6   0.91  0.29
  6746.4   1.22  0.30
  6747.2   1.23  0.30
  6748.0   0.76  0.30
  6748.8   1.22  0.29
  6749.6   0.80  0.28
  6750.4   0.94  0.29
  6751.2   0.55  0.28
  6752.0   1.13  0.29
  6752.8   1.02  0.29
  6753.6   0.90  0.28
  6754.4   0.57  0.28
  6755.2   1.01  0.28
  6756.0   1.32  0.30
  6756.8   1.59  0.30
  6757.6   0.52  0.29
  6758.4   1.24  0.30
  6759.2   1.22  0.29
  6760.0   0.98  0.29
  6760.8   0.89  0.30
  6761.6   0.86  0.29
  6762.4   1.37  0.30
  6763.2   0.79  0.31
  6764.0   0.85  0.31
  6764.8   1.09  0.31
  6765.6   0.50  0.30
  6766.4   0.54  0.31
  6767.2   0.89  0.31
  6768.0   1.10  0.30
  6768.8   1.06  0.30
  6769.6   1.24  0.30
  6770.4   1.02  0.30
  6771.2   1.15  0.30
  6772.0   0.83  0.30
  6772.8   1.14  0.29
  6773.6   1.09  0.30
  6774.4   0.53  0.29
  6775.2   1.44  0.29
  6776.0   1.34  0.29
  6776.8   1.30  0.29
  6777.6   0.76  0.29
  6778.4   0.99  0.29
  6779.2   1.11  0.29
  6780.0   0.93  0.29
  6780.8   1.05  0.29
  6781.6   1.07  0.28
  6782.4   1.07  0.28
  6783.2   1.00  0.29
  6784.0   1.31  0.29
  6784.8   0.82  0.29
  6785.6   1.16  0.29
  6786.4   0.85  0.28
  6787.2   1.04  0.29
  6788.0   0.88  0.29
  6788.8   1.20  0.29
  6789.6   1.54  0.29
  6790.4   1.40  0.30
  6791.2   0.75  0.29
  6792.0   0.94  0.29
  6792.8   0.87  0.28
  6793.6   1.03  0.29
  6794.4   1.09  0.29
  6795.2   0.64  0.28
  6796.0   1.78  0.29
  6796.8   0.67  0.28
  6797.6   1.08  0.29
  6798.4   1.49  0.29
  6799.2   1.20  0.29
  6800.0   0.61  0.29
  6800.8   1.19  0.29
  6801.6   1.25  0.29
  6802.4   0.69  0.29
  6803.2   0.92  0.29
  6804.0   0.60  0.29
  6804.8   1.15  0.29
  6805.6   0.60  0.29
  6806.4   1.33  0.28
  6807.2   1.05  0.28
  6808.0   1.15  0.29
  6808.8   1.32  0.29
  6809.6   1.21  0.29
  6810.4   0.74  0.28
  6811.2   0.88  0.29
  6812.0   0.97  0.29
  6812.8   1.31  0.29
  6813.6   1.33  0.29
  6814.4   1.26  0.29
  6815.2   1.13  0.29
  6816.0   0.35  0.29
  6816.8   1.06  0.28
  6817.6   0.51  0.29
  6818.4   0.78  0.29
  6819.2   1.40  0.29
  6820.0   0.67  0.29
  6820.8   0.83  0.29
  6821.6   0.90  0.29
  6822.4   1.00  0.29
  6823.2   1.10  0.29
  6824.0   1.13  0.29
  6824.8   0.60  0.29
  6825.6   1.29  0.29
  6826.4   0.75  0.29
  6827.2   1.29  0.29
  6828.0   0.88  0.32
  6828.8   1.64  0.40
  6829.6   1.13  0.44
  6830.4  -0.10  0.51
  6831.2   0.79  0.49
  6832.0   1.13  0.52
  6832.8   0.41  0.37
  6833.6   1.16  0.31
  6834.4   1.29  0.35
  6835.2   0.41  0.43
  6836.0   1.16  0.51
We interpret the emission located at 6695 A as [O III] 5007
